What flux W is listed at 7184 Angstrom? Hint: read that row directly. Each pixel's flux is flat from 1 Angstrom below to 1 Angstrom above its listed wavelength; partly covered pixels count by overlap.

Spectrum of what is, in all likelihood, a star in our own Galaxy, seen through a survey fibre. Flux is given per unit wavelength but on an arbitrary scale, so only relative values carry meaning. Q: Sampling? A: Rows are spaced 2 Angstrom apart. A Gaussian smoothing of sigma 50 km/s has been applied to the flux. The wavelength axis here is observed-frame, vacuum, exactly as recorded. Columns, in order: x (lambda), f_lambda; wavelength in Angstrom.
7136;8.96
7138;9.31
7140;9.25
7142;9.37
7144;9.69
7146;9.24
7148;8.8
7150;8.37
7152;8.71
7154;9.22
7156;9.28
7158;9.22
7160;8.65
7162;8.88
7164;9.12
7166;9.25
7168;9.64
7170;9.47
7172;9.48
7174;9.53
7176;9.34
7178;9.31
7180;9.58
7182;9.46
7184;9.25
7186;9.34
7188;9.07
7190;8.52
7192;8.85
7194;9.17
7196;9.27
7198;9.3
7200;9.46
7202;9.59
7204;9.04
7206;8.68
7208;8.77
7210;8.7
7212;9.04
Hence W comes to 9.25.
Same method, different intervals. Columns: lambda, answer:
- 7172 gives 9.48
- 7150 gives 8.37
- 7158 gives 9.22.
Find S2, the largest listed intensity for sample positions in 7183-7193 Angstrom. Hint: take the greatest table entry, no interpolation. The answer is 9.34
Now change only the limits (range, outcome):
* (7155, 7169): 9.64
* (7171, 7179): 9.53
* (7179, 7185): 9.58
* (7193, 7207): 9.59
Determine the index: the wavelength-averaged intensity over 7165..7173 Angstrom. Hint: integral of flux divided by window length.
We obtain 9.46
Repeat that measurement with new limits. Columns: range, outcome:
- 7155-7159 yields 9.25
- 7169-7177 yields 9.45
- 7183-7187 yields 9.29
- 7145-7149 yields 9.02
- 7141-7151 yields 9.09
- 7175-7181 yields 9.41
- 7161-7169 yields 9.22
